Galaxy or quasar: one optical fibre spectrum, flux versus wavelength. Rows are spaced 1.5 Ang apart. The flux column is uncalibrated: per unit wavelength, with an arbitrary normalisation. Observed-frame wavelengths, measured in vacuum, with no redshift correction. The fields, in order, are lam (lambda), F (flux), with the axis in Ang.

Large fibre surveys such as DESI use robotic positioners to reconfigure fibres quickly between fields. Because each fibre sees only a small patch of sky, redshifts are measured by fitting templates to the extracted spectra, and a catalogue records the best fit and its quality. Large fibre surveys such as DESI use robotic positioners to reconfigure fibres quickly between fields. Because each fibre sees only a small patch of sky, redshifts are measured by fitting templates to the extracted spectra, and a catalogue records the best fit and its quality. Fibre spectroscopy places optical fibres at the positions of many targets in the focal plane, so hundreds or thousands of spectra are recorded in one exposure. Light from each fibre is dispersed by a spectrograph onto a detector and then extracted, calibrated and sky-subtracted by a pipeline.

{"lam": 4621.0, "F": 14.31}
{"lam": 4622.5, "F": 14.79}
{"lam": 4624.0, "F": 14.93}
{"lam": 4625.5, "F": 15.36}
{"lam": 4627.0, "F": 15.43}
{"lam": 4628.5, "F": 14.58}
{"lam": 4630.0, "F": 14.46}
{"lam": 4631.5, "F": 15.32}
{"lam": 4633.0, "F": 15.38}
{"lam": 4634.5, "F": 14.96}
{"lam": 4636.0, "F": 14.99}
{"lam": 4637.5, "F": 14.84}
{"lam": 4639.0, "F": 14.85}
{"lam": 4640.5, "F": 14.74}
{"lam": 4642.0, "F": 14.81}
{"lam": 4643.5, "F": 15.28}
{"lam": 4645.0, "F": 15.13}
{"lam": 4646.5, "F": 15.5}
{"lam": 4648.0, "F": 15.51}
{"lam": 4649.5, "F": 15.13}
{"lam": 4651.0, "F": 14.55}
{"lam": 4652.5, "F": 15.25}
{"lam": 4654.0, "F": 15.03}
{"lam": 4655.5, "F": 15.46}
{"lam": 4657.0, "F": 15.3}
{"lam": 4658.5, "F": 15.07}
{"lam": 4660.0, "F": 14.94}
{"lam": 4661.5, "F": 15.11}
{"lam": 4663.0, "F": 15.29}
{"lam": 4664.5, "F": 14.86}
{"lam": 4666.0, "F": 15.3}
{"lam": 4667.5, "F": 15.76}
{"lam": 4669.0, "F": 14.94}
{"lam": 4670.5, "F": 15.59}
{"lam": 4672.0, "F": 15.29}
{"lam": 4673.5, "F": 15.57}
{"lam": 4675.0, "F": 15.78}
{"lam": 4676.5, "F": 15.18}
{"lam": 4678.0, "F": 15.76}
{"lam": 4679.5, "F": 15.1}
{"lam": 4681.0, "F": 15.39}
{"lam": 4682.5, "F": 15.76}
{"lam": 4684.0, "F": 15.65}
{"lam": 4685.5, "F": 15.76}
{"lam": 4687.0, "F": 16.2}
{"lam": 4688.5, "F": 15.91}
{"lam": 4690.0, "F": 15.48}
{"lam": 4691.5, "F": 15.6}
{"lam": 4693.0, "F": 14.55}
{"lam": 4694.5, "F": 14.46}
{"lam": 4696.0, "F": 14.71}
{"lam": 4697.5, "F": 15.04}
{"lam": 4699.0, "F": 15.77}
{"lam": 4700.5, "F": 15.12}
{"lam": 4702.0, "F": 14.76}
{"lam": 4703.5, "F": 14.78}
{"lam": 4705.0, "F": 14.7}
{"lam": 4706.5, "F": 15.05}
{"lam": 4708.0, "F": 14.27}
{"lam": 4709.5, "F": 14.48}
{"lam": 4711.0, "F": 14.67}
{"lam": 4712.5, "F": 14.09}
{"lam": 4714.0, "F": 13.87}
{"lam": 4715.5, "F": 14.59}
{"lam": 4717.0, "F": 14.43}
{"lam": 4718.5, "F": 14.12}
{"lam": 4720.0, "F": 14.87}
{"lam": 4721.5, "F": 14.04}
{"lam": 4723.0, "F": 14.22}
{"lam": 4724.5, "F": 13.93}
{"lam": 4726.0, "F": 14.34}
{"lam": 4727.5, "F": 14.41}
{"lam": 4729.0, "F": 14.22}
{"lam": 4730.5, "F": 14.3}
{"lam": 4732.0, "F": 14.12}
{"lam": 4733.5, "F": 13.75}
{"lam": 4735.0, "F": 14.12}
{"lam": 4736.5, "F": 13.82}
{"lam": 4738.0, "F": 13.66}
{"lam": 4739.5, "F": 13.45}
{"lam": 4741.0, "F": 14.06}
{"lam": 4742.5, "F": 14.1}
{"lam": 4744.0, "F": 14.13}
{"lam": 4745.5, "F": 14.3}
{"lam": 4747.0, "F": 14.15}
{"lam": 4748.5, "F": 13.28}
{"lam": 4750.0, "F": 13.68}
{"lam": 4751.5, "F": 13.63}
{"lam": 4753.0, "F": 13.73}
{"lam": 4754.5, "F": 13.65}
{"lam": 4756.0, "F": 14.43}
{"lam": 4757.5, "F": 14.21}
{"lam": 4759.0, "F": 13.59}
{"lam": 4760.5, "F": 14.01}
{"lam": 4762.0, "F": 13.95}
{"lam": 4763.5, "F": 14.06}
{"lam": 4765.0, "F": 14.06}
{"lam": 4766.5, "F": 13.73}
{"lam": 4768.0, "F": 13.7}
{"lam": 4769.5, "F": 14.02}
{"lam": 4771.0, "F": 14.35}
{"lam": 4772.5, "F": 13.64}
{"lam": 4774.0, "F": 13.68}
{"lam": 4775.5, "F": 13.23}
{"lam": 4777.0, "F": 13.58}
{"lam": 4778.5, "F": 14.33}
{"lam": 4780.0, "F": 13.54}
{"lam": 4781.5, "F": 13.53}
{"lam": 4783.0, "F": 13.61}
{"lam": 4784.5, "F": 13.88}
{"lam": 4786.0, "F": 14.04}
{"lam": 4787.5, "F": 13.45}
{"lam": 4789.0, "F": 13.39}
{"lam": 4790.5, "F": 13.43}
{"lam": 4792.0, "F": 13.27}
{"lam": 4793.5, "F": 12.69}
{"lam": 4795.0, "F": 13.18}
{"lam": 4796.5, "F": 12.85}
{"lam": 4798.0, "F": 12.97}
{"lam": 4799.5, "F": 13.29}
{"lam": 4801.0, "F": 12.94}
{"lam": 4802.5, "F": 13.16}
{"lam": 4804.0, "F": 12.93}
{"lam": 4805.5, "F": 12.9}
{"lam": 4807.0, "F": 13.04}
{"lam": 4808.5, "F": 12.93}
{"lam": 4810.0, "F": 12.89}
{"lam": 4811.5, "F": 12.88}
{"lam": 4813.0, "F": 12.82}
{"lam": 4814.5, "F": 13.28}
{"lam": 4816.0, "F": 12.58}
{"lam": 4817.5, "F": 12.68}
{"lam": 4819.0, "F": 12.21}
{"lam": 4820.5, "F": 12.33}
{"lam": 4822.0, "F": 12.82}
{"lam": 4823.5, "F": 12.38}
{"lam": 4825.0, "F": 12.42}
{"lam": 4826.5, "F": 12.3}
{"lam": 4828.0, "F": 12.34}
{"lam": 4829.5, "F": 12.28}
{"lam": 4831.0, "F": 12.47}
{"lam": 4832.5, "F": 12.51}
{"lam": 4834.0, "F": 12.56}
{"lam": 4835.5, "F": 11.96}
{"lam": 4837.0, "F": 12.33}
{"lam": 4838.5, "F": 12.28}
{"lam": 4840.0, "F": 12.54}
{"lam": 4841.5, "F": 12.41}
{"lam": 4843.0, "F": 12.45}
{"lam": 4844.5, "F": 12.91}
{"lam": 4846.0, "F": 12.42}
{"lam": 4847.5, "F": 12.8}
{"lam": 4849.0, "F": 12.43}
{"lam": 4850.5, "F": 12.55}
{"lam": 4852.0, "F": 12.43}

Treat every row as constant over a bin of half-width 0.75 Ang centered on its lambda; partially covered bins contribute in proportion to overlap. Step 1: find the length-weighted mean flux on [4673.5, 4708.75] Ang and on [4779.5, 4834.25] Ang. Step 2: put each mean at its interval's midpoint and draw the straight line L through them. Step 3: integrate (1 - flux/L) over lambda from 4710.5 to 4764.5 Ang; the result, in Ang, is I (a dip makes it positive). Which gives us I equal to 1.0 Ang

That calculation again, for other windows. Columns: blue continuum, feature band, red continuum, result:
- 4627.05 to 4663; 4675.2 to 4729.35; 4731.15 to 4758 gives -1.8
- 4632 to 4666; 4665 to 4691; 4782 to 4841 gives -1.5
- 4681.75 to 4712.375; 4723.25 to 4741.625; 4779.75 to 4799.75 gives 0.5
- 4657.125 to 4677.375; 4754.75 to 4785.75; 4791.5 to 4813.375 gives -0.7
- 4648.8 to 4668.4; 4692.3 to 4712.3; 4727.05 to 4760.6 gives -0.3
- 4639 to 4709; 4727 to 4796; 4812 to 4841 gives -0.8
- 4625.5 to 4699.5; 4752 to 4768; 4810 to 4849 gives -0.3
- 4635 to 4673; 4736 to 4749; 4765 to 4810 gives 0.1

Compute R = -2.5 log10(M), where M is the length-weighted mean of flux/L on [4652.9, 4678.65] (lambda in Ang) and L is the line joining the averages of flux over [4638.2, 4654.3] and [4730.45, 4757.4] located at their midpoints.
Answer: -0.03 mag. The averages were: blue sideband 15.1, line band 15.3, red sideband 13.9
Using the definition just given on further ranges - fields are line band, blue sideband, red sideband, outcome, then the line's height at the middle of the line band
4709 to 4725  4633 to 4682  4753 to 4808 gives 0.008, 14.4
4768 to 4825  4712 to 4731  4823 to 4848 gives -0.012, 13.1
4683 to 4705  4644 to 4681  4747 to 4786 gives -0.031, 14.8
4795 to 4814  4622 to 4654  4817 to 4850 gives -0.013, 12.8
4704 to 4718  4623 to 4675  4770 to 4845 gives -0.013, 14.3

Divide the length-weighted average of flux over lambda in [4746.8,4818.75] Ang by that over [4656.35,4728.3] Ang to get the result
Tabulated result 0.90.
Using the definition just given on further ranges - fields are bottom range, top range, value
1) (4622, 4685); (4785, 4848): 0.84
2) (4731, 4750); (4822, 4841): 0.89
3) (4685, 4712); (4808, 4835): 0.84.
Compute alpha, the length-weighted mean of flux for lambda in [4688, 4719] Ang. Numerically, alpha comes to 14.8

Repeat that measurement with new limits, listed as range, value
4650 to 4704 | 15.3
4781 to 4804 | 13.3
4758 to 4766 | 13.9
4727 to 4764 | 13.9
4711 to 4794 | 13.9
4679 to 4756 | 14.5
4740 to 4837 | 13.3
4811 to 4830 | 12.6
